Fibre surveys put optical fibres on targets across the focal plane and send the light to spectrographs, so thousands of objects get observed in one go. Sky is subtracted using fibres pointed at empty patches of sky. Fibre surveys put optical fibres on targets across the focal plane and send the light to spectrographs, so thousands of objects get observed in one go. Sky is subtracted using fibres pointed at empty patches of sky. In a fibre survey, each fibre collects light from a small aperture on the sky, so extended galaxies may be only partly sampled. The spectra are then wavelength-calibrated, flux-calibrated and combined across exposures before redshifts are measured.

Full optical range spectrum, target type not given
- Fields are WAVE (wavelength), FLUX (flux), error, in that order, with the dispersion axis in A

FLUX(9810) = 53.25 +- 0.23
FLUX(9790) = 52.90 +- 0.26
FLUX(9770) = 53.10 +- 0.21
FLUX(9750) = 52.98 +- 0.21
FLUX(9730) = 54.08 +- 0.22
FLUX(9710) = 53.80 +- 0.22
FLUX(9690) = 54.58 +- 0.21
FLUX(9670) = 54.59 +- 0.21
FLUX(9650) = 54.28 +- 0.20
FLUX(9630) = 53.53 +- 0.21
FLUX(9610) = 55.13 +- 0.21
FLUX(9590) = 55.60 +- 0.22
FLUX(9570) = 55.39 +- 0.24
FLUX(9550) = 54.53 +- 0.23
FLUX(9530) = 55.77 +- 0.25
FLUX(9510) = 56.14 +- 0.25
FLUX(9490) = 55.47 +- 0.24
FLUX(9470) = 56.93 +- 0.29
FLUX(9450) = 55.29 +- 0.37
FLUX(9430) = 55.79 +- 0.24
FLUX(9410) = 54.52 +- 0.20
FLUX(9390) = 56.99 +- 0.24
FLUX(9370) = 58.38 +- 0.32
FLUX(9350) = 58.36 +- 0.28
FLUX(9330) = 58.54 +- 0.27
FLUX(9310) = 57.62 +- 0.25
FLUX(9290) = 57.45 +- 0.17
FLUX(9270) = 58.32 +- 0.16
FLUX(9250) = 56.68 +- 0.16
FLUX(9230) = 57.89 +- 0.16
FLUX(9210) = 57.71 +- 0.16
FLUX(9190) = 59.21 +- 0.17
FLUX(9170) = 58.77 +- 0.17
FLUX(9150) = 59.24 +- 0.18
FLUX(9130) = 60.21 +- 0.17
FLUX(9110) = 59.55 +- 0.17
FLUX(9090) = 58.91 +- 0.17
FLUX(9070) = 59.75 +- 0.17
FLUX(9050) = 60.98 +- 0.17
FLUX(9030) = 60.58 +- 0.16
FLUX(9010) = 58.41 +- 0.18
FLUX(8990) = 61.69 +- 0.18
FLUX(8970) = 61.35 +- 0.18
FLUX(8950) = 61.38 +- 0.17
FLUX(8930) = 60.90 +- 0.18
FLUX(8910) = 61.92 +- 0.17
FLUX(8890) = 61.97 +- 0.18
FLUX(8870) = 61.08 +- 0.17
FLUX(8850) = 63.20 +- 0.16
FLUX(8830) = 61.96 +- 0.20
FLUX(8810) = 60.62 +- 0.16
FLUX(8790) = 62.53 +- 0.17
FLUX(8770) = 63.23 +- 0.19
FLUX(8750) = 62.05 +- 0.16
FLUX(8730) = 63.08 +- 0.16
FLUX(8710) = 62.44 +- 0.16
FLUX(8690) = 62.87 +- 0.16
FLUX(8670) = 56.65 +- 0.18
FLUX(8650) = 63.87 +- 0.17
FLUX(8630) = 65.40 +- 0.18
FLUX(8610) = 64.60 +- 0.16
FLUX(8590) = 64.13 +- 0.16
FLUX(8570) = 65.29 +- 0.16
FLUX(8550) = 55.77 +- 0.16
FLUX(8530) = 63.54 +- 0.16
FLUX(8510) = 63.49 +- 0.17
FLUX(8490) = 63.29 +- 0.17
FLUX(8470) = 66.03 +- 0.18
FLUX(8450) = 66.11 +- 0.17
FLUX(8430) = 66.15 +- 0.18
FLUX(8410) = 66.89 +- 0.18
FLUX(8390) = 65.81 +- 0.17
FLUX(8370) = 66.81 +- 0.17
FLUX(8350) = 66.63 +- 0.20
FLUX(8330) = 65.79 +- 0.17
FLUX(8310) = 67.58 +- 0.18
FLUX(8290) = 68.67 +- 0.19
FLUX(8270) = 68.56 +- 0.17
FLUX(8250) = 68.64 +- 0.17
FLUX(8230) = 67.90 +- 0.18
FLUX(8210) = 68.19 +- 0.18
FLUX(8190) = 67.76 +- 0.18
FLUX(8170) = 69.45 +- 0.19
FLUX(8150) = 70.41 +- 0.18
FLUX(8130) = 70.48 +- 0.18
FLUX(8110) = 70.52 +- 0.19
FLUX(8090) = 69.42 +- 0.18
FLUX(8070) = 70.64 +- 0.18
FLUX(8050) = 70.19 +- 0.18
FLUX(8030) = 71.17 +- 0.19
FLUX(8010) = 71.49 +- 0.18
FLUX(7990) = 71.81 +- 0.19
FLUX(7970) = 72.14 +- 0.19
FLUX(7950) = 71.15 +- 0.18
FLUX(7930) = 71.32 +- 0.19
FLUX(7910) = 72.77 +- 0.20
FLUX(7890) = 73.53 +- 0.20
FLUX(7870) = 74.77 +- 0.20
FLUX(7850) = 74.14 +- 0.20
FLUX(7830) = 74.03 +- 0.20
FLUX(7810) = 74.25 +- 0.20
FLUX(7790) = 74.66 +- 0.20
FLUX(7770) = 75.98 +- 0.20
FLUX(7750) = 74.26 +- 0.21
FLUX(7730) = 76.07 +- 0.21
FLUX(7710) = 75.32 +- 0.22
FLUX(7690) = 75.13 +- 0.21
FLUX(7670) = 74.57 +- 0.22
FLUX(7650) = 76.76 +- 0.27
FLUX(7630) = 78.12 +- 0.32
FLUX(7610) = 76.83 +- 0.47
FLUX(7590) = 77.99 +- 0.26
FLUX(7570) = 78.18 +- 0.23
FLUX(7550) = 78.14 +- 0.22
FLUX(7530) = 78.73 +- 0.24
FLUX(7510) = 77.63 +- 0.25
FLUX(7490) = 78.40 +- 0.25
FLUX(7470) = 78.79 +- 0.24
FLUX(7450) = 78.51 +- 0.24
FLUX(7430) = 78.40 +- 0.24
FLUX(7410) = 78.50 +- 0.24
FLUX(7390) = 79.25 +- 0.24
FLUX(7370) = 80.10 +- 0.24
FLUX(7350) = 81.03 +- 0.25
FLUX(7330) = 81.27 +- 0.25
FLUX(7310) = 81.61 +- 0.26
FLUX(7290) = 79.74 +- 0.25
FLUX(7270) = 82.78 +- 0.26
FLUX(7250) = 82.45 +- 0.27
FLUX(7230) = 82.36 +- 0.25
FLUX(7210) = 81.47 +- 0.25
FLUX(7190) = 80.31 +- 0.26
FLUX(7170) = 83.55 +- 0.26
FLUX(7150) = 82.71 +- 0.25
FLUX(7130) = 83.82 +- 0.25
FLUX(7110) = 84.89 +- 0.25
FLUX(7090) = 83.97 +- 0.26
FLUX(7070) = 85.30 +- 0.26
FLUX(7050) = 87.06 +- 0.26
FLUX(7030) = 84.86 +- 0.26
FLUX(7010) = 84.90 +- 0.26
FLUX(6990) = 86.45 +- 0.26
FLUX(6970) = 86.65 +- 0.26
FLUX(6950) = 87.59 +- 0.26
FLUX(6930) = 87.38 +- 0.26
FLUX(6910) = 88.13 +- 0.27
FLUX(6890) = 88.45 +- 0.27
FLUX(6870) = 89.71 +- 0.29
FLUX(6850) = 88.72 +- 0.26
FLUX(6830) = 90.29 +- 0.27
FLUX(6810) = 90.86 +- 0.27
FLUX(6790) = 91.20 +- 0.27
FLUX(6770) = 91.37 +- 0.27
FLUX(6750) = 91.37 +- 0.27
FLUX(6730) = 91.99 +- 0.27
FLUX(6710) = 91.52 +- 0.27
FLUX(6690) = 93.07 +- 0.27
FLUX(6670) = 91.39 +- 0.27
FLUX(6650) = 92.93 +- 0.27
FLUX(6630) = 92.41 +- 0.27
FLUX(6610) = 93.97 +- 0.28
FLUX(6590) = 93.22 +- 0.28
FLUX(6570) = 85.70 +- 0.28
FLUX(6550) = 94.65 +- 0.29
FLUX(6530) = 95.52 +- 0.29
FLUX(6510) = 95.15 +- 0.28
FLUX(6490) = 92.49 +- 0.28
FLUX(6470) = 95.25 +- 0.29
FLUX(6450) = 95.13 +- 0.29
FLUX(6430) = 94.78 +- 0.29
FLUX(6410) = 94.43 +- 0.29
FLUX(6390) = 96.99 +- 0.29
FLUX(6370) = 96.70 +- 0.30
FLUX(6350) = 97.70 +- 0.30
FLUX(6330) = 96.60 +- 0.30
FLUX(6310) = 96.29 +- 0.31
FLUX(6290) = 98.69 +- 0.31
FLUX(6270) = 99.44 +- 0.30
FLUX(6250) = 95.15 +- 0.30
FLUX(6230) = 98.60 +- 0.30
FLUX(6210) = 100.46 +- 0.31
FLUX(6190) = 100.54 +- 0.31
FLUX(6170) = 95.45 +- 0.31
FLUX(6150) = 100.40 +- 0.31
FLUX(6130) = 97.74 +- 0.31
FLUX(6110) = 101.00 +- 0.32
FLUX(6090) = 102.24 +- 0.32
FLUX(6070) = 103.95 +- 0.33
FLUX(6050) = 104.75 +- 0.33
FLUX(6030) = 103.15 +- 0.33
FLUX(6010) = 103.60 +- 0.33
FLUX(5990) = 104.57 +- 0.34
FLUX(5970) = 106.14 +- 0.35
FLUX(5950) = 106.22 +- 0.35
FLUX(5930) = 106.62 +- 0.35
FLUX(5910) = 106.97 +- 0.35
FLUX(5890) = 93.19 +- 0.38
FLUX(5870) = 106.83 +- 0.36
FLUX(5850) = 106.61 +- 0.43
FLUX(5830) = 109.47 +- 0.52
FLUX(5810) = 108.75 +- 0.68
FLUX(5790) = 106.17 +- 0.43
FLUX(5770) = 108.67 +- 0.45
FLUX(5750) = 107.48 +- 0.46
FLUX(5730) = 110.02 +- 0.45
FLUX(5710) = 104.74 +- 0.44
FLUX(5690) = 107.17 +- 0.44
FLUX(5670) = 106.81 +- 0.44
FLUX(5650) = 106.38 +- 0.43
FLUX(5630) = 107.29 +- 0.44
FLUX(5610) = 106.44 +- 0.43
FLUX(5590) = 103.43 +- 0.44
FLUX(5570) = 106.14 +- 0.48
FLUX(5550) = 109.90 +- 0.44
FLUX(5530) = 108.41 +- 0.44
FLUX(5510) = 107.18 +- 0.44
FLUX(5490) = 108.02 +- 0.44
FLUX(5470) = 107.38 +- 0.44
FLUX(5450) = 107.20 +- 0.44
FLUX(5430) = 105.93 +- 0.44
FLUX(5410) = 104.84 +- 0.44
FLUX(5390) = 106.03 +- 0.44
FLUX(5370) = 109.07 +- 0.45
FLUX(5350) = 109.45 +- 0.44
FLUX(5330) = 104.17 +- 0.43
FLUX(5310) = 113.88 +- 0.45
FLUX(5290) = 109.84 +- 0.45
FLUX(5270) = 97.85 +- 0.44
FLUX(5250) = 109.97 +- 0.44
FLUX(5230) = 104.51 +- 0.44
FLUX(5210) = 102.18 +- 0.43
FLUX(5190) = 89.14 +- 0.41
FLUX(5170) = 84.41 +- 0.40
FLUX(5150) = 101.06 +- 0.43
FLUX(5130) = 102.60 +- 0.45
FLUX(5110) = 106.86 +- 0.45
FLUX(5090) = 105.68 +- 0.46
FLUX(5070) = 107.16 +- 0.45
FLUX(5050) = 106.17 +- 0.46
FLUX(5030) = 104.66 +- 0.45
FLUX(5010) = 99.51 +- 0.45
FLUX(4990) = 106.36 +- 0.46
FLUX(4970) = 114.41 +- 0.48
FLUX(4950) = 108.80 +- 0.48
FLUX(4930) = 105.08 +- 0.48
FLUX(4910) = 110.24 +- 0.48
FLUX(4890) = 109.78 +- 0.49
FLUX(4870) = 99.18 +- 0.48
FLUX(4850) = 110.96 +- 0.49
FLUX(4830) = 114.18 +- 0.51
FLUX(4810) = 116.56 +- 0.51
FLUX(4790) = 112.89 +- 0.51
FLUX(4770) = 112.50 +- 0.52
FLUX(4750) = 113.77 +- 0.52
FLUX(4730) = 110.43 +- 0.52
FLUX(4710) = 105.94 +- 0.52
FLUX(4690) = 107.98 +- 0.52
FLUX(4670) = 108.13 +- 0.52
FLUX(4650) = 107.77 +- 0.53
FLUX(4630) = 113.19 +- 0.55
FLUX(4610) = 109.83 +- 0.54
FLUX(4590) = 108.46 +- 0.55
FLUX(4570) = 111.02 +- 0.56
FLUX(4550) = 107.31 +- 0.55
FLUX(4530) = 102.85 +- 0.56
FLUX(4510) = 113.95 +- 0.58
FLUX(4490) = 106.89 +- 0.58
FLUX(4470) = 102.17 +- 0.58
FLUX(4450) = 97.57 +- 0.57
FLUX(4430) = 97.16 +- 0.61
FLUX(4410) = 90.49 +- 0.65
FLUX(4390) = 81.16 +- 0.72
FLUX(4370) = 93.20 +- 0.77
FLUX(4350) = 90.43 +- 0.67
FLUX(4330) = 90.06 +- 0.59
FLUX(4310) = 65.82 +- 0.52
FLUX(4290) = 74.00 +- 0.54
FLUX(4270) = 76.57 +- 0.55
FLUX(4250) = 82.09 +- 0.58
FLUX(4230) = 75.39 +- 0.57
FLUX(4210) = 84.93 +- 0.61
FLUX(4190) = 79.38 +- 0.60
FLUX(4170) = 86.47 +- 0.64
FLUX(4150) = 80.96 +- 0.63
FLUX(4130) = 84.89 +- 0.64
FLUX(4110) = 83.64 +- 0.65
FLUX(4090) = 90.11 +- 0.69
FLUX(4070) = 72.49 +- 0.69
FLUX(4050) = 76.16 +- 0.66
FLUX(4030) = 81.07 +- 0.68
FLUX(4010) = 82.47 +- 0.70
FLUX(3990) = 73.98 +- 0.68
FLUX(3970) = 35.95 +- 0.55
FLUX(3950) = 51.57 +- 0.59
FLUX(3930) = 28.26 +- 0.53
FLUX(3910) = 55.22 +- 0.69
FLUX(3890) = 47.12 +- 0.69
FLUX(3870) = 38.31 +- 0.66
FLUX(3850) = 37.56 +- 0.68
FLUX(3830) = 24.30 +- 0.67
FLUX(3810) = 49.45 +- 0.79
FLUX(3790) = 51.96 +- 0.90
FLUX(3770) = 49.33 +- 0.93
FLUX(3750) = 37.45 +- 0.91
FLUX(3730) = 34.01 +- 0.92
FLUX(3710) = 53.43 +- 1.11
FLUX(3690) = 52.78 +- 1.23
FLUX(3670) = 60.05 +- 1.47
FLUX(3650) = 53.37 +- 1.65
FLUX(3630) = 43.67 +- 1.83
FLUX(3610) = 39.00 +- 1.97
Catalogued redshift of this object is 0.00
